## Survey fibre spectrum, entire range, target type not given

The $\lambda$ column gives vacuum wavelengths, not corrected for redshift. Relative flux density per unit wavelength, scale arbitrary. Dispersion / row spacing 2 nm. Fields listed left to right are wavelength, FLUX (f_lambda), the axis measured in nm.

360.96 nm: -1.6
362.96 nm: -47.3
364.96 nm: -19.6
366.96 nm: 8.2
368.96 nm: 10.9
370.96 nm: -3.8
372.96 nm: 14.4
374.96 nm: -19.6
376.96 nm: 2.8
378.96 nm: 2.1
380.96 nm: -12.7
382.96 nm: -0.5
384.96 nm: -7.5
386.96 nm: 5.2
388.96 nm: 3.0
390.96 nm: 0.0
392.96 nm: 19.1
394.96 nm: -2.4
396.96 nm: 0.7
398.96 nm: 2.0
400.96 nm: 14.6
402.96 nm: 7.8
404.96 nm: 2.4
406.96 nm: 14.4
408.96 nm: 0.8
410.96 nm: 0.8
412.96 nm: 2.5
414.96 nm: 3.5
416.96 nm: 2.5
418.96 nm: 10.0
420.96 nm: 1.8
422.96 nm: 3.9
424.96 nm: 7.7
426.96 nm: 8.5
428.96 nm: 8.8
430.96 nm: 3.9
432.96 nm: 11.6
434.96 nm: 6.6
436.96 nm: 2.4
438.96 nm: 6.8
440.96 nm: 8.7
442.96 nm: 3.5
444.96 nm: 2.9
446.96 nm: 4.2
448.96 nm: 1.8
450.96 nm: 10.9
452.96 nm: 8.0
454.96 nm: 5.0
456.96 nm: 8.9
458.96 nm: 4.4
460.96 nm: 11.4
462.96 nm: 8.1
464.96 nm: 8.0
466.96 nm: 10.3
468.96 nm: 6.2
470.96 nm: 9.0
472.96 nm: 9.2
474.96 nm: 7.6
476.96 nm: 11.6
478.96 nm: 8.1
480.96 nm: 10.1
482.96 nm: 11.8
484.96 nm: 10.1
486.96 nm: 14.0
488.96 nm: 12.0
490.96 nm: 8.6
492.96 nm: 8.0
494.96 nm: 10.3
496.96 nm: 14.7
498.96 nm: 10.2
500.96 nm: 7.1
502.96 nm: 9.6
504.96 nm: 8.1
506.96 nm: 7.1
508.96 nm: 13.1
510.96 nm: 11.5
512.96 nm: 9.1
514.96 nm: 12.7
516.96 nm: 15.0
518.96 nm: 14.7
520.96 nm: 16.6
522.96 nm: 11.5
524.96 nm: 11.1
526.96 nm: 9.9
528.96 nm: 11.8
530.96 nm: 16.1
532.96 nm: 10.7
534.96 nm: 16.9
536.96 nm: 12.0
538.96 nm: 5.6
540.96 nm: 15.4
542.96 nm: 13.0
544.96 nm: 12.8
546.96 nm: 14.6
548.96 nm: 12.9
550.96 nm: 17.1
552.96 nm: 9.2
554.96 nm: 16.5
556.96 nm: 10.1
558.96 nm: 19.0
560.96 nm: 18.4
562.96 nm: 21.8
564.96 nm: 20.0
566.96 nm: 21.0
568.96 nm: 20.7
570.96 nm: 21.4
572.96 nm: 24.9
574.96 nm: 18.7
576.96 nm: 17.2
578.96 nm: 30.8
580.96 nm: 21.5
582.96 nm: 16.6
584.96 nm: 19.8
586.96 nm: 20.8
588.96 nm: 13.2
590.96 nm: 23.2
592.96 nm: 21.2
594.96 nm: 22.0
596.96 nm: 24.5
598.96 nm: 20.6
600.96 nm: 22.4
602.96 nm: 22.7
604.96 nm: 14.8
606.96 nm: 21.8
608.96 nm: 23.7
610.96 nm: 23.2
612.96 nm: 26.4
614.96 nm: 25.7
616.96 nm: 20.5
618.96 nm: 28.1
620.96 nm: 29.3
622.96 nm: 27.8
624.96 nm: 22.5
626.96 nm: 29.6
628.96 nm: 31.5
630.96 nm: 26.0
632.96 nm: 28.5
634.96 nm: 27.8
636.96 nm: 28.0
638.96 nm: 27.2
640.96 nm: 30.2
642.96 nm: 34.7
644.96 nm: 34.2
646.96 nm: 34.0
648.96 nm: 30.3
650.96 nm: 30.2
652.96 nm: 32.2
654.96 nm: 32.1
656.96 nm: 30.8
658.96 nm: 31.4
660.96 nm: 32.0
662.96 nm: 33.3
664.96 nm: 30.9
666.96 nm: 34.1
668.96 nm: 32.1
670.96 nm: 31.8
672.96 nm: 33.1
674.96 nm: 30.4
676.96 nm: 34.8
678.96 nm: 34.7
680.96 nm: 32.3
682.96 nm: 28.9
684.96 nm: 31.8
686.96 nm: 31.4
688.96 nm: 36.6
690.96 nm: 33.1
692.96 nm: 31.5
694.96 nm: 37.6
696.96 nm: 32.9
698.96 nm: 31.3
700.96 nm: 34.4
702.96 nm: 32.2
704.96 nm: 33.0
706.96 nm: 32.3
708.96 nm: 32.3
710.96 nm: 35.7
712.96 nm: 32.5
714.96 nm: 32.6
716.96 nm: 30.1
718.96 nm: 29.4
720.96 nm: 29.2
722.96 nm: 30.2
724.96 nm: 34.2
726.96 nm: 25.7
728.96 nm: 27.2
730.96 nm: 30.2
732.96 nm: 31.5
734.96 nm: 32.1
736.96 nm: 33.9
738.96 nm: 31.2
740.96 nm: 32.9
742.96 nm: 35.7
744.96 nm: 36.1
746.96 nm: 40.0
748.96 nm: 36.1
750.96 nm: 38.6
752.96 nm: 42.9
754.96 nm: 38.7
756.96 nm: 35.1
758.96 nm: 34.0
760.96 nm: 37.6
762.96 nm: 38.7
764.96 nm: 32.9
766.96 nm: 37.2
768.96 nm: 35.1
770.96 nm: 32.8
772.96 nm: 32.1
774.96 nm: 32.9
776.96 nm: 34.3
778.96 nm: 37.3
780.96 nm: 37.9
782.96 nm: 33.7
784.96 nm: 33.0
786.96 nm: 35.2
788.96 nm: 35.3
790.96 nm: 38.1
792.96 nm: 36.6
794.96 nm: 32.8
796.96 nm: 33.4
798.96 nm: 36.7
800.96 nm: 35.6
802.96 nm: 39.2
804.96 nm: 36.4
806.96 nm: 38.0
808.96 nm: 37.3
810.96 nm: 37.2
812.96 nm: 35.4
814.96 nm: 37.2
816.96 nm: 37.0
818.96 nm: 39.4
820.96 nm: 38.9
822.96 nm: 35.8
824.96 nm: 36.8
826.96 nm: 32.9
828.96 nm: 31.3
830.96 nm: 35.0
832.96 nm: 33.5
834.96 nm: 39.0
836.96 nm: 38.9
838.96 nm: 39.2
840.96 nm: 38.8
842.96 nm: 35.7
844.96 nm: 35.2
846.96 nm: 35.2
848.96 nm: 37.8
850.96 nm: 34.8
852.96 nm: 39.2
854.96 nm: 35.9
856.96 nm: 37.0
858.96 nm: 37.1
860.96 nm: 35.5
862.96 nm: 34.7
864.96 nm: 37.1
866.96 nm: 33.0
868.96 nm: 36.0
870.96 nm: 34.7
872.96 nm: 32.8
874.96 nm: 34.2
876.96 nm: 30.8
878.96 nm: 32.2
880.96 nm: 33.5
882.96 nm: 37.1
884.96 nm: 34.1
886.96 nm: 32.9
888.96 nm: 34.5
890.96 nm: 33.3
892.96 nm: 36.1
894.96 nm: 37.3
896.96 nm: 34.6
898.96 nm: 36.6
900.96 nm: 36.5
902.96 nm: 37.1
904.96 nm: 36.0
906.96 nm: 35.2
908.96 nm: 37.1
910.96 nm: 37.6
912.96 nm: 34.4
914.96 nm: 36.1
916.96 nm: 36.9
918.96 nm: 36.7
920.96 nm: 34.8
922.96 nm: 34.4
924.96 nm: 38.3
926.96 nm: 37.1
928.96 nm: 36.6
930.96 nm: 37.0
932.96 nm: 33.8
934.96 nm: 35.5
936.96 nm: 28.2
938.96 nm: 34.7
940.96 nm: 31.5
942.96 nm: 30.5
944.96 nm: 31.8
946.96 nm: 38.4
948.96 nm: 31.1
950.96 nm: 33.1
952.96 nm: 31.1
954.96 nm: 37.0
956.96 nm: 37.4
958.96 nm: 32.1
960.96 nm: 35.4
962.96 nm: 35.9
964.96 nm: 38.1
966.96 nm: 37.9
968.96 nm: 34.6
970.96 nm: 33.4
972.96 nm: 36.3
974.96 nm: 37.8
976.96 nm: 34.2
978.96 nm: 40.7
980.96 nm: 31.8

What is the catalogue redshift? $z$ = 0.405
